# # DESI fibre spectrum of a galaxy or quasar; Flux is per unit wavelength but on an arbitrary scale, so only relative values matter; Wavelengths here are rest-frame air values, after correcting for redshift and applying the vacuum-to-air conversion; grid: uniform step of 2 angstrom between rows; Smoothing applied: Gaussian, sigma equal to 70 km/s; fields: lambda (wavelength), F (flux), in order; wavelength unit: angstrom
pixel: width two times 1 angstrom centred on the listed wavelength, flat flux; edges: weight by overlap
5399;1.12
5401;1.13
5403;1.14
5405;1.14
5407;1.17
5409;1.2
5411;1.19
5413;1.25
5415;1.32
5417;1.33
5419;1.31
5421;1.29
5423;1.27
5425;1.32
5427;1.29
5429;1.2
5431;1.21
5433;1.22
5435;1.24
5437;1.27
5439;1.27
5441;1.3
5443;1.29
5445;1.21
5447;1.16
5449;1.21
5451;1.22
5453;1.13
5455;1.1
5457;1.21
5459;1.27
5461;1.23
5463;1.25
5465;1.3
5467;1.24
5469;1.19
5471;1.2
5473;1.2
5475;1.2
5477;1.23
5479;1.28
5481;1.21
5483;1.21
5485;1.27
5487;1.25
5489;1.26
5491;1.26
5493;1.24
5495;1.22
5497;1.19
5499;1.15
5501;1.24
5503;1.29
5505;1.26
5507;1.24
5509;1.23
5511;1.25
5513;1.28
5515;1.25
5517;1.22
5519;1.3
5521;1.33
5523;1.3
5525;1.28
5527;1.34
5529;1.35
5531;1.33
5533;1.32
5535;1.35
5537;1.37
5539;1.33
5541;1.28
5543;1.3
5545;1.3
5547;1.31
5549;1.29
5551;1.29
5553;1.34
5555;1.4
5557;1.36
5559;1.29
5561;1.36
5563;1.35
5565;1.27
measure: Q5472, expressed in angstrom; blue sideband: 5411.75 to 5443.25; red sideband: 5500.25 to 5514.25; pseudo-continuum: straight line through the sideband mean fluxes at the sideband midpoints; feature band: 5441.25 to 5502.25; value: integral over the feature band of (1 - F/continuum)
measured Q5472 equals 2.00 angstrom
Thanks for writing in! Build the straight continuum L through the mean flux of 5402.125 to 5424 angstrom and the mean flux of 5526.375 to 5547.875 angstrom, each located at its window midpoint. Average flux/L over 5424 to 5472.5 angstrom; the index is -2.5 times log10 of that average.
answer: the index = 0.03 mag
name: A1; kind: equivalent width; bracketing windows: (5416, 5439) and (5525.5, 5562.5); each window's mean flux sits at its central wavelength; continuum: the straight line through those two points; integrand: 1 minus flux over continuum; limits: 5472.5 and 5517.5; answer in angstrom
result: 2.3 angstrom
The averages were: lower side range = 1.27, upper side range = 1.33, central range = 1.24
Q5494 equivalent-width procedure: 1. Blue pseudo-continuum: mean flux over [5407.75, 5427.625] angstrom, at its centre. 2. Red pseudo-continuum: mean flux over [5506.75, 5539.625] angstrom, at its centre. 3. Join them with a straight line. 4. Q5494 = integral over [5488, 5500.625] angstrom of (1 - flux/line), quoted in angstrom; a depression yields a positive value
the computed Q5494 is 0.7 angstrom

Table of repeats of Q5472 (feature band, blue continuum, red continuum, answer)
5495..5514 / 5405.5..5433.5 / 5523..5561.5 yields 1.0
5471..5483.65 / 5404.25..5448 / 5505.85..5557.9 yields 0.6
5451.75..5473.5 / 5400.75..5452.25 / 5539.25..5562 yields 0.9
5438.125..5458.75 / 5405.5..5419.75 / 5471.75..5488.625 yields 0.5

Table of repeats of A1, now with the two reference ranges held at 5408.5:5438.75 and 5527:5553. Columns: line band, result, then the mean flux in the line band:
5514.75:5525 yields 0.2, 1.28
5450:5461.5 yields 0.8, 1.19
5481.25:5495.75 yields 0.6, 1.24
